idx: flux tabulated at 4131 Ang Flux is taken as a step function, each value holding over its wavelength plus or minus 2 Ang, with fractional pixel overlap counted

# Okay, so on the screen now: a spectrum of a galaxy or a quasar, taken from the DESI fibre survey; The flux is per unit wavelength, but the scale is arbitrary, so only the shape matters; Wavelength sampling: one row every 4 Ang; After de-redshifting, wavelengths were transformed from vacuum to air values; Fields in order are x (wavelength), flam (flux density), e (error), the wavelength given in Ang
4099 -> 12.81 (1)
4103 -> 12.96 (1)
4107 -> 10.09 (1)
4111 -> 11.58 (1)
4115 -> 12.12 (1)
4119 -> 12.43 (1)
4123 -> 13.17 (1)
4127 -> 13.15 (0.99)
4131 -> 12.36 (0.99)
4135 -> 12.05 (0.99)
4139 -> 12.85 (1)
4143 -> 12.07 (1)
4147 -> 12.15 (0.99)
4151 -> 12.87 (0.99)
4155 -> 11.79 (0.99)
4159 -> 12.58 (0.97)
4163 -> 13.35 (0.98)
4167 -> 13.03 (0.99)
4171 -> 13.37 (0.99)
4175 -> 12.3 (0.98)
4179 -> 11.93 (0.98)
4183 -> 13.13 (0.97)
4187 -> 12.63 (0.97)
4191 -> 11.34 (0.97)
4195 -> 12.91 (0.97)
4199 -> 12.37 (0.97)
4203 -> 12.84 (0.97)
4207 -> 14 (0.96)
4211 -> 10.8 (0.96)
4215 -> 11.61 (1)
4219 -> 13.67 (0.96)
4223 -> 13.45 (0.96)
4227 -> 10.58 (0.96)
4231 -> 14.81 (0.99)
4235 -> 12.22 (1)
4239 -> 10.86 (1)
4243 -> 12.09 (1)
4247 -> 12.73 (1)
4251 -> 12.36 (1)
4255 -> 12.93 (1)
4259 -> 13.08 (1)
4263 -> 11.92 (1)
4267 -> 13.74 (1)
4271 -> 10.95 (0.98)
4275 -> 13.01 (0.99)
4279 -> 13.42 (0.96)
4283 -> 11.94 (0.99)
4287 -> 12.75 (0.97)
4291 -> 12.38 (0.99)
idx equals 12.36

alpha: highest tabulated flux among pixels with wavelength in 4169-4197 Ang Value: 13.37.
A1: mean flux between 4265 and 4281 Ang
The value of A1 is 12.8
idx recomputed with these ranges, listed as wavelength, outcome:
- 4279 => 13.42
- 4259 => 13.08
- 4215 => 11.61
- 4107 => 10.09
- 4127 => 13.15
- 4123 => 13.17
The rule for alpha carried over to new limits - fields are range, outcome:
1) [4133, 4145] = 12.85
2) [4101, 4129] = 13.17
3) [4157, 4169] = 13.35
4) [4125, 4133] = 13.15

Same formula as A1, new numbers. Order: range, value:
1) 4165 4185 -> 12.8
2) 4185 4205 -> 12.4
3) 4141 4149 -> 12.1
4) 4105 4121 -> 11.6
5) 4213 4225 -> 12.9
